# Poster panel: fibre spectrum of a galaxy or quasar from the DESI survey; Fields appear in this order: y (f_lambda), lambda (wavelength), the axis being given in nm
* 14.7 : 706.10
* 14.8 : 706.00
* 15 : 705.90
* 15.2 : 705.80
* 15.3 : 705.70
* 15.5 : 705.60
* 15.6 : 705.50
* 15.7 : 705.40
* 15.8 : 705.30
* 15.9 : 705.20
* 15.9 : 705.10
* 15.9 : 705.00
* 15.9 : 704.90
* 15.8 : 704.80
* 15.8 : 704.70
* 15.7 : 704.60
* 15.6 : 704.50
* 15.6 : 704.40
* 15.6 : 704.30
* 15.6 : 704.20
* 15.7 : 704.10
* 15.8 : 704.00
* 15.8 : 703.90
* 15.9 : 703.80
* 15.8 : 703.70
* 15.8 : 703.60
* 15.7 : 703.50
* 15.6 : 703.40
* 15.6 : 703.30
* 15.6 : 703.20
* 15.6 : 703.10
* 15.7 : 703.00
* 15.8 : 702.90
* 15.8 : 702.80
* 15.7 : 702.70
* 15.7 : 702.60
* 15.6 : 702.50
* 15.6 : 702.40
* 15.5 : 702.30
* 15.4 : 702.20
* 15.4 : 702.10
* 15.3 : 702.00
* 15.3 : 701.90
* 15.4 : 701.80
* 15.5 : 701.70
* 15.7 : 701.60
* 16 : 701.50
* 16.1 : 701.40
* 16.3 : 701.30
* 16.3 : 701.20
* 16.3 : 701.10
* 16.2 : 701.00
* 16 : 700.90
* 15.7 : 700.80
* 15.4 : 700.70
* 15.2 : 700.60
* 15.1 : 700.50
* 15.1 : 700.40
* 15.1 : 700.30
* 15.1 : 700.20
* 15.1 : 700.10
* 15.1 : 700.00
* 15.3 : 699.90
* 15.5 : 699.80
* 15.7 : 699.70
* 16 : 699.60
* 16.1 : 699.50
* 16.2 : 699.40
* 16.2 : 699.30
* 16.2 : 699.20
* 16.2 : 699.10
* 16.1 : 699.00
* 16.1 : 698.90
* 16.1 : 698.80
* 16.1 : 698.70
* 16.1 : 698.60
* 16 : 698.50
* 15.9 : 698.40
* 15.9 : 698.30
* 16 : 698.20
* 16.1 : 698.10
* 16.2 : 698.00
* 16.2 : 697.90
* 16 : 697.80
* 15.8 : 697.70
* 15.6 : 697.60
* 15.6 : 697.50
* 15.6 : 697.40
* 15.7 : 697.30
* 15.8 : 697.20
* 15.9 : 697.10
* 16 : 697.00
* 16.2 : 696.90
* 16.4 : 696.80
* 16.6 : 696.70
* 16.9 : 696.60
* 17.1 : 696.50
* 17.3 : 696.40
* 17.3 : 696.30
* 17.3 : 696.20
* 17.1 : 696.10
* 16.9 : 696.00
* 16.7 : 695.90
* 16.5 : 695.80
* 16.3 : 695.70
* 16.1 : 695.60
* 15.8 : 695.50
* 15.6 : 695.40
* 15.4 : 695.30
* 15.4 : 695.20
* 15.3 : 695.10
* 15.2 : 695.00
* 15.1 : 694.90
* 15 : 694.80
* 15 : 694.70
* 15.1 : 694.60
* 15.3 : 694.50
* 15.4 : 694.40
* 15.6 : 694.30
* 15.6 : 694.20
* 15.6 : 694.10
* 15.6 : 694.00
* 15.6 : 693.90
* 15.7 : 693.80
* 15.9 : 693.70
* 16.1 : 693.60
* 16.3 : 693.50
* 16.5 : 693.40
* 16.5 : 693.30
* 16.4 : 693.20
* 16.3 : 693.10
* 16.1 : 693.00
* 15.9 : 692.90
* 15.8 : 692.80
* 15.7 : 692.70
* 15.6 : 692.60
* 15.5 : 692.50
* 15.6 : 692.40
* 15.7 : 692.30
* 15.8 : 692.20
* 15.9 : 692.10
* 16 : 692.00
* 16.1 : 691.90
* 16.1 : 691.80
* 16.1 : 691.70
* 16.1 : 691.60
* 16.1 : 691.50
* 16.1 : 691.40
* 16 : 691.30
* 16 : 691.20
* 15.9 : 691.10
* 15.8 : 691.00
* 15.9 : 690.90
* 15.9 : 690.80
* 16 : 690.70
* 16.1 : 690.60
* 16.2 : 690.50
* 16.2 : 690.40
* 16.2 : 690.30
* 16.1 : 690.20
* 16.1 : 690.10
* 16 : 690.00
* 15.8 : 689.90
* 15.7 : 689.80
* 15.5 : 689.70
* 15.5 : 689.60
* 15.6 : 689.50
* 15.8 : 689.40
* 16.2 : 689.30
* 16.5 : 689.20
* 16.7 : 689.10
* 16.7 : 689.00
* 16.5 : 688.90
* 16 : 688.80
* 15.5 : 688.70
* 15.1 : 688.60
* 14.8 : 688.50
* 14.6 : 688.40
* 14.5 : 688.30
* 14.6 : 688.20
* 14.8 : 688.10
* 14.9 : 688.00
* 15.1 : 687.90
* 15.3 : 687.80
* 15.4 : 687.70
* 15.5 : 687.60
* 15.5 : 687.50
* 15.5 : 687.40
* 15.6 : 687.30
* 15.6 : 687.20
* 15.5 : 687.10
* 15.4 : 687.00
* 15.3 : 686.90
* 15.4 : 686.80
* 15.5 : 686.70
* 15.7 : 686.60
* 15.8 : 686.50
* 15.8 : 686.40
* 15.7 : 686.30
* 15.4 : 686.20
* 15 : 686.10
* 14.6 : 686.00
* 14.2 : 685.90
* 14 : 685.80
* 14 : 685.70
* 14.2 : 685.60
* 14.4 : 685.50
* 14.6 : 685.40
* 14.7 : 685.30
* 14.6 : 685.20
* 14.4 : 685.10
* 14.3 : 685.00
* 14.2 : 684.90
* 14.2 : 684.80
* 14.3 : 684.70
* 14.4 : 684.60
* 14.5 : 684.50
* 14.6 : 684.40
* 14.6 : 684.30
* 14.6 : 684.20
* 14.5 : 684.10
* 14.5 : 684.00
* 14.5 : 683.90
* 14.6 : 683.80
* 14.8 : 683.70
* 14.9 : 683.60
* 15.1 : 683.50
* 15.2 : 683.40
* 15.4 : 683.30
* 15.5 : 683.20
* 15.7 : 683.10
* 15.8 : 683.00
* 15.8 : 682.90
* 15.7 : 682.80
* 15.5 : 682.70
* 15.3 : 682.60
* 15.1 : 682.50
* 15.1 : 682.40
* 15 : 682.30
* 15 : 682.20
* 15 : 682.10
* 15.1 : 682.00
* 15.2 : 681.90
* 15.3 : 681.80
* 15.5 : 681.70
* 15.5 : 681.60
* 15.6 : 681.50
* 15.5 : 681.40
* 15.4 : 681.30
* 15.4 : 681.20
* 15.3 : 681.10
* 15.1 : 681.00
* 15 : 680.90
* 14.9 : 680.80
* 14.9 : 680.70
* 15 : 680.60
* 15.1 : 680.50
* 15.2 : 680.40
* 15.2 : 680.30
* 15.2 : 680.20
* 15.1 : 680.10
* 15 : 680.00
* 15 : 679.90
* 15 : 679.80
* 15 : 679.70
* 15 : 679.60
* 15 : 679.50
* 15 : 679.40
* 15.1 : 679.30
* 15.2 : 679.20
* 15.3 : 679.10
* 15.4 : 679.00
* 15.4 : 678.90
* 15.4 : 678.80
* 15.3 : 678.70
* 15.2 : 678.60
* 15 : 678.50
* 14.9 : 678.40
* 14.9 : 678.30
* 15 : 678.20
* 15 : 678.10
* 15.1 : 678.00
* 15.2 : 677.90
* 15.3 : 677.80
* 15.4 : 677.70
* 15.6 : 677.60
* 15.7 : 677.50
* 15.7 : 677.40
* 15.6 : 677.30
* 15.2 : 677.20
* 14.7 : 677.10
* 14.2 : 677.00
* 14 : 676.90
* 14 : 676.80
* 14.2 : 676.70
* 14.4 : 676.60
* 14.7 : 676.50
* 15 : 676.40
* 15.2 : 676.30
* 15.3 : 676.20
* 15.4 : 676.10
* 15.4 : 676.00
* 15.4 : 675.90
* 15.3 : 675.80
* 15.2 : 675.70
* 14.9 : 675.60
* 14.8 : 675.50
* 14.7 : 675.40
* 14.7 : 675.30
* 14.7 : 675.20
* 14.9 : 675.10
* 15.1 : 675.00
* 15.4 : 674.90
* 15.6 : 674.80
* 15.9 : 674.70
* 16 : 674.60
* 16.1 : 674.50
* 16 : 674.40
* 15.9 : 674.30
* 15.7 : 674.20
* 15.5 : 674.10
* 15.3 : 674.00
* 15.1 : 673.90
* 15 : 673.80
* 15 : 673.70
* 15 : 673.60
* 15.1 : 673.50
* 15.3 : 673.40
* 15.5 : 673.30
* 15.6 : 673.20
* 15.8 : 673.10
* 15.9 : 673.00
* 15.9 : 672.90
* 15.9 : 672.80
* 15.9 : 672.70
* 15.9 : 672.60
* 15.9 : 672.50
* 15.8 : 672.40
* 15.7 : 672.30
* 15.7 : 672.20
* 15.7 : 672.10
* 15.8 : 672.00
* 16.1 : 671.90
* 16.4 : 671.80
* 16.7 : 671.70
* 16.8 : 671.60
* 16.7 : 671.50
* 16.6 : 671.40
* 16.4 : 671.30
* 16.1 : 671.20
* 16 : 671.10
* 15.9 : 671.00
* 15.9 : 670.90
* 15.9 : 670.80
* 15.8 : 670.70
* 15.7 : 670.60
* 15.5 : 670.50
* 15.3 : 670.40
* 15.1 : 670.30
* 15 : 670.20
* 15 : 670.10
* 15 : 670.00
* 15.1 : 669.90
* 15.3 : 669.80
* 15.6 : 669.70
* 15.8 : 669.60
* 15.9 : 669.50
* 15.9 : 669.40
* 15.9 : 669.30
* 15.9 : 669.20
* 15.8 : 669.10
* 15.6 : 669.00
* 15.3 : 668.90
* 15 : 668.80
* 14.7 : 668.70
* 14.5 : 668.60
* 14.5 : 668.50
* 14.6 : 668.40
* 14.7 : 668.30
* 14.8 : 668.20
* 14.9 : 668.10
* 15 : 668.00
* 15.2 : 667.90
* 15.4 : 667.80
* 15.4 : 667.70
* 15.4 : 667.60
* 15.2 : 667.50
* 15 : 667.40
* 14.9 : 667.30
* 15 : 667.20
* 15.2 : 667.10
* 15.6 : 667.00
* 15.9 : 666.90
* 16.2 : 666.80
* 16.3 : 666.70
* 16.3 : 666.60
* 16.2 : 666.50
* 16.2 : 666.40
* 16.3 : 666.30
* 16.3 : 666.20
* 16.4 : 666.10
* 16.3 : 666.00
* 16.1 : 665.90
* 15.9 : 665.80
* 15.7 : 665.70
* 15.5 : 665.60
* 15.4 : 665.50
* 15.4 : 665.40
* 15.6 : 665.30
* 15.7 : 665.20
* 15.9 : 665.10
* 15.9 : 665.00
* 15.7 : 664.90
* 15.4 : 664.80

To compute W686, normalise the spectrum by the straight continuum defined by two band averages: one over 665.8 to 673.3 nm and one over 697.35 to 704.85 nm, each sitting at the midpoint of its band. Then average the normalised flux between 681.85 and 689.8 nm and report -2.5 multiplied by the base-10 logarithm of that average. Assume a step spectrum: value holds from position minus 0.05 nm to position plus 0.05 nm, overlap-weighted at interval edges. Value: 0.04 mag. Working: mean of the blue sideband 15.7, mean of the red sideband 15.7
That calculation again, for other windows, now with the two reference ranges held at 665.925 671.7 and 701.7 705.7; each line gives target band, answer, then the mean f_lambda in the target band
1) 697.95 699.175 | -0.029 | 16.1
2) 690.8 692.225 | -0.024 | 16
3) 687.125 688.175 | 0.023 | 15.3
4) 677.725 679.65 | 0.033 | 15.1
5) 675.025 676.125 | 0.041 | 15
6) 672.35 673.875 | 0.003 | 15.6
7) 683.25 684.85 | 0.068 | 14.7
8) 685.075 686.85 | 0.052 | 14.9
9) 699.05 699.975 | -0.018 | 15.9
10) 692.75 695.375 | -0.003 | 15.7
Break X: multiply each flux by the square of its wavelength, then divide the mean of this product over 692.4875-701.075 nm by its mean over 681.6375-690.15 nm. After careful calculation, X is 1.08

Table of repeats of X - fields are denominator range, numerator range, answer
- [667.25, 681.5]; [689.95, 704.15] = 1.11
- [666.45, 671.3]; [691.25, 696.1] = 1.10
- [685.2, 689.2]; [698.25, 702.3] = 1.07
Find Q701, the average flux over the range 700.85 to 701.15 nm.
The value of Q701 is 16.2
